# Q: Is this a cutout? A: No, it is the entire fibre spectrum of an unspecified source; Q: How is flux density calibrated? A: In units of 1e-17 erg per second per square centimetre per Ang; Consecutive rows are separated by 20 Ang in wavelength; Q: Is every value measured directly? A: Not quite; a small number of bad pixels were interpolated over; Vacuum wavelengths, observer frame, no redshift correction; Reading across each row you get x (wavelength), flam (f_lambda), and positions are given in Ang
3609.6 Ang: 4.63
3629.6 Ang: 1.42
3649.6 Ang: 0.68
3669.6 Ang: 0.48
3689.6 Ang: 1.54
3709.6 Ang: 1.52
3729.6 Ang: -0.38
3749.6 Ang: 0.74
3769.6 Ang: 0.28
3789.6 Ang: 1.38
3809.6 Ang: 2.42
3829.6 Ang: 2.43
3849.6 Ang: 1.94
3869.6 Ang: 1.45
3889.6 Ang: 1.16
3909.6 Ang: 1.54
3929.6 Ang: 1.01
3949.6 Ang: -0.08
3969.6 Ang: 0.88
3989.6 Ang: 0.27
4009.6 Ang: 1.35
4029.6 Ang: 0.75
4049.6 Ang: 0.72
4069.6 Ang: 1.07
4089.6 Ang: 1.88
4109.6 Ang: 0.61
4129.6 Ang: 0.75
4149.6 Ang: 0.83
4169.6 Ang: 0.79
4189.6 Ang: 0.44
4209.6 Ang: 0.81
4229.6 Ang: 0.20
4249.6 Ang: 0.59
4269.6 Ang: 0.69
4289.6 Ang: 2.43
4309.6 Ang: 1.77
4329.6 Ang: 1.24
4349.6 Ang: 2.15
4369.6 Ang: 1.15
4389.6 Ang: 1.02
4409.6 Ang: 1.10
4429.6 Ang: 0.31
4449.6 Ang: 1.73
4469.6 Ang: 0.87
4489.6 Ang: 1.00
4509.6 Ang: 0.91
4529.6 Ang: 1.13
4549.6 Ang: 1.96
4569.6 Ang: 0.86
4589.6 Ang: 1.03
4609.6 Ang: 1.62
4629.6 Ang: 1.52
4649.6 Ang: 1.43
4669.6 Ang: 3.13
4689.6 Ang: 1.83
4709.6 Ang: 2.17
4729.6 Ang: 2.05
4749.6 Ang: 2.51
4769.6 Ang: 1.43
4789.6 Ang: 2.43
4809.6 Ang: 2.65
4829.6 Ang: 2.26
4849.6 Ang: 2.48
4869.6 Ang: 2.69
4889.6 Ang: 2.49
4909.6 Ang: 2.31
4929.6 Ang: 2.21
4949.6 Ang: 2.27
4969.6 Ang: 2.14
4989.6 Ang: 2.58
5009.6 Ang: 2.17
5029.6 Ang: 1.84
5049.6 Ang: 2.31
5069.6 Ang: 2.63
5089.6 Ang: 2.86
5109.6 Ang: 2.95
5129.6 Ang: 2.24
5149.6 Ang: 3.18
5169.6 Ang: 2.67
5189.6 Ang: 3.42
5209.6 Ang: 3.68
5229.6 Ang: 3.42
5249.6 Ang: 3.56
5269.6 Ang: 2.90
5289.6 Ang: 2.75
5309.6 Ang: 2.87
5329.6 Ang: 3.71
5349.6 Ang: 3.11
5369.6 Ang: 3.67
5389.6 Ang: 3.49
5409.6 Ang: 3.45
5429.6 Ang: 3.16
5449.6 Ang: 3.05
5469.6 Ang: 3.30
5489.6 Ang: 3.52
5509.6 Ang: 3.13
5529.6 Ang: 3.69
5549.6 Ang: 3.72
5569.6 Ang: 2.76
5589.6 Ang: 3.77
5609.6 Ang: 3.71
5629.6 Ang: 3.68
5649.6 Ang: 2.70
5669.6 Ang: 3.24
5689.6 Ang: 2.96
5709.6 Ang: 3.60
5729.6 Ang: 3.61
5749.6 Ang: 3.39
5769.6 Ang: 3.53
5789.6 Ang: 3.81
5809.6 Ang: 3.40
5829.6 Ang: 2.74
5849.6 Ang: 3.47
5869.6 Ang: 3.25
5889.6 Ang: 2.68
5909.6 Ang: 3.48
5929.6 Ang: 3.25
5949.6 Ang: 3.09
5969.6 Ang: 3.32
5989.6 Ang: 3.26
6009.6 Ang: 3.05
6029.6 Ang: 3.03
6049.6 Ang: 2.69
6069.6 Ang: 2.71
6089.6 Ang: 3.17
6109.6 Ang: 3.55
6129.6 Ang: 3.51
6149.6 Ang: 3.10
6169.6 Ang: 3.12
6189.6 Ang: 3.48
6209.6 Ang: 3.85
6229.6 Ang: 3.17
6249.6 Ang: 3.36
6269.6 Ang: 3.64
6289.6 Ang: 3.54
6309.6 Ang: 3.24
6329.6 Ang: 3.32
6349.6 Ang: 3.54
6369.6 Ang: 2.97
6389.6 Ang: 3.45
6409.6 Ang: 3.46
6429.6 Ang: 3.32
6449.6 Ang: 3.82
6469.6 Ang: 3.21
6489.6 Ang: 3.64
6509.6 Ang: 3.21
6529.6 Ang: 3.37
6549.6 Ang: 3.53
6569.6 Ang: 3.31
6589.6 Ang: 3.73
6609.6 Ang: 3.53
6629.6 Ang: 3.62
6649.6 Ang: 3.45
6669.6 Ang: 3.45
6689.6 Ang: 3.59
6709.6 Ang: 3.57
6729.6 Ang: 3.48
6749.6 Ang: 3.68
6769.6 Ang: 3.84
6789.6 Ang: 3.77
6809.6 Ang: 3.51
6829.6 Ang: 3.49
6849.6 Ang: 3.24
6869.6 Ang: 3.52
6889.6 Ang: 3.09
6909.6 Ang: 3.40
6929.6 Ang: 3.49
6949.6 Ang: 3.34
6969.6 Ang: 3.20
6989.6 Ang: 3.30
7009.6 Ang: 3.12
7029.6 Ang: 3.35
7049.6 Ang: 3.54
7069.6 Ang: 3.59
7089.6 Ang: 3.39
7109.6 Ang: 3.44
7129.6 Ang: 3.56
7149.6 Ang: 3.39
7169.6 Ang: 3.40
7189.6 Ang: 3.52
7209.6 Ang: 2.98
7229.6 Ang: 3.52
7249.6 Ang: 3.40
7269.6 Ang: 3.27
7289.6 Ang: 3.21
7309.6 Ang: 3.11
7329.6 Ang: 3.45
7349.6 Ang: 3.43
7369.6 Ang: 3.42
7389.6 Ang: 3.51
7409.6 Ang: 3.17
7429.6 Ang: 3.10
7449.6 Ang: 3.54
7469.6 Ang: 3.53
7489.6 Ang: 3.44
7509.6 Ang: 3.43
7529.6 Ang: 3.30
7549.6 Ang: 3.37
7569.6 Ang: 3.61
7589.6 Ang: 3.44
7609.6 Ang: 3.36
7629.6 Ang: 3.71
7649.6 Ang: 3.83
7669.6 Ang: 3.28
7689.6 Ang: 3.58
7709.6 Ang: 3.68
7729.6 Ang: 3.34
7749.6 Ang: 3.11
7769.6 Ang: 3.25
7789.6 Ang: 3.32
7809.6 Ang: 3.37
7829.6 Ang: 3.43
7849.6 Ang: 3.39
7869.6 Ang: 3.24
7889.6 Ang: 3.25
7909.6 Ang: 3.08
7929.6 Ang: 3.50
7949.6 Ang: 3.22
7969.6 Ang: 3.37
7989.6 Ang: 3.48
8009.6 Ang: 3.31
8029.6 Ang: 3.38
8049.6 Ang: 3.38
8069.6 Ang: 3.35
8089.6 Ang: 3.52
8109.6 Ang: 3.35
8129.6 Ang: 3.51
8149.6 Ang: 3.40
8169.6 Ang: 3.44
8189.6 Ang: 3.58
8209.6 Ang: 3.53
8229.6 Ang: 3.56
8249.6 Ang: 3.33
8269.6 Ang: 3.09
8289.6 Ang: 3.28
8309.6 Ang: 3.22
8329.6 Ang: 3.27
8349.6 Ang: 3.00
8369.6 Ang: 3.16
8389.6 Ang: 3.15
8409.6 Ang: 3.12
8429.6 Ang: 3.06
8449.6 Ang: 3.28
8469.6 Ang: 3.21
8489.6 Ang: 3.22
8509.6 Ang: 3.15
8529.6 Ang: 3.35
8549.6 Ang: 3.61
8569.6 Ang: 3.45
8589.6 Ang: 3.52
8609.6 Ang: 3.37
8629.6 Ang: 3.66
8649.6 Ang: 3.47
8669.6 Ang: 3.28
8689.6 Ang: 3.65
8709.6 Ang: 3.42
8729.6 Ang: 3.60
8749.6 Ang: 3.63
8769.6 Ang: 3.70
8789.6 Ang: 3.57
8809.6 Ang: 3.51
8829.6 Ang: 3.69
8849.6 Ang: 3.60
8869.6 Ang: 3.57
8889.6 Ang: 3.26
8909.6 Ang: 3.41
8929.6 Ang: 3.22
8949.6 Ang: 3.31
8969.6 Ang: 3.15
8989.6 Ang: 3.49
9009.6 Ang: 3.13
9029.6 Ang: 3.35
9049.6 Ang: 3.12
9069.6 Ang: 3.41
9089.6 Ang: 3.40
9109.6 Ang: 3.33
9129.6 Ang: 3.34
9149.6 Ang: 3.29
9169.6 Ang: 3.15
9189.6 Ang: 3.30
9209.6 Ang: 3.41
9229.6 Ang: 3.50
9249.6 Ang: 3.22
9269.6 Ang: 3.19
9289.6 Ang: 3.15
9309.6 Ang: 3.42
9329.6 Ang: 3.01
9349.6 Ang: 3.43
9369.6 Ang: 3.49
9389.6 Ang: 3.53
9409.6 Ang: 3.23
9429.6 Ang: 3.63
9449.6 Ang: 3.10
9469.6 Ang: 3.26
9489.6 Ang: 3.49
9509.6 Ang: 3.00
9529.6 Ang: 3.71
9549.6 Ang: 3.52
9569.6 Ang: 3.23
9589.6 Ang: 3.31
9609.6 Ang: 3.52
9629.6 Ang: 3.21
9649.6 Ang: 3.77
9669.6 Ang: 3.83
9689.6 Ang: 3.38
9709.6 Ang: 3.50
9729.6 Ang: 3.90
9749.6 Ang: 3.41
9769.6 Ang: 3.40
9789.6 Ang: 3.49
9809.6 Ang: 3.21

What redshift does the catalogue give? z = 0.169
